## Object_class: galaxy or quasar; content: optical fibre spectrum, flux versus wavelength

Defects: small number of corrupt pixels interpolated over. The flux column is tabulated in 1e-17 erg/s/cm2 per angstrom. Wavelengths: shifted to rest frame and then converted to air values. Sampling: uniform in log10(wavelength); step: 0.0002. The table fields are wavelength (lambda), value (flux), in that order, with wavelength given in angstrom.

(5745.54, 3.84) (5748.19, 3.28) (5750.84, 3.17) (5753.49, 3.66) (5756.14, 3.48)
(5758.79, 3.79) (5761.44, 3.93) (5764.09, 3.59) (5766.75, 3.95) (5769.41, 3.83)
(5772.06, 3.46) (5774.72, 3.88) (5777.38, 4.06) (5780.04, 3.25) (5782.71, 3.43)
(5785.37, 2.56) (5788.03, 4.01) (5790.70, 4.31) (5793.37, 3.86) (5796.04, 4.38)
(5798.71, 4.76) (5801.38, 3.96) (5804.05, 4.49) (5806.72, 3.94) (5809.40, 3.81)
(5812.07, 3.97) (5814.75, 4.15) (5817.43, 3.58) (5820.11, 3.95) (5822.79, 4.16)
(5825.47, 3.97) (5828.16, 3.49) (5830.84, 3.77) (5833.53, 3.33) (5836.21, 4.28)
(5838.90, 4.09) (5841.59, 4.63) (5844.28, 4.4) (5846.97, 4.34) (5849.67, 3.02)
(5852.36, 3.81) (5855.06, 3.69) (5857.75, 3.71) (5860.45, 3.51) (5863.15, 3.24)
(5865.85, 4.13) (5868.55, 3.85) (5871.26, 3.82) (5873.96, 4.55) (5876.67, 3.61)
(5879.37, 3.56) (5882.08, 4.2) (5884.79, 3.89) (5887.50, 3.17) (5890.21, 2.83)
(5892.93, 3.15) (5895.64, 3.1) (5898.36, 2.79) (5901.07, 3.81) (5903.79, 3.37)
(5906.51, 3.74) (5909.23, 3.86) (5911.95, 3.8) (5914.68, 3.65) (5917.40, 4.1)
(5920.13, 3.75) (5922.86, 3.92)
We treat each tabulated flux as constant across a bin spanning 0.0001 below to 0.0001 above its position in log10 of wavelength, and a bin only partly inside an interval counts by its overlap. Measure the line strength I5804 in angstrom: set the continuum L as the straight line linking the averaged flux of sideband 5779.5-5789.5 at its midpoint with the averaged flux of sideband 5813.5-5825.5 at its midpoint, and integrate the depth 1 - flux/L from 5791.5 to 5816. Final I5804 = -3.2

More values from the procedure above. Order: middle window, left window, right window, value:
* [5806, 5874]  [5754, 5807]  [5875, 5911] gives -4.25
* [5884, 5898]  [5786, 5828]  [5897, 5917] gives 1.91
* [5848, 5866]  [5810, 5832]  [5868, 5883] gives 1.60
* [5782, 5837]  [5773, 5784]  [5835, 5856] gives -1.29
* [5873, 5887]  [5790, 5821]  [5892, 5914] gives -1.10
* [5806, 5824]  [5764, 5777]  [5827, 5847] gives 0.05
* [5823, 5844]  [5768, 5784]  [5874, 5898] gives -2.45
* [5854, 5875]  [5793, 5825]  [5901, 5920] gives 0.55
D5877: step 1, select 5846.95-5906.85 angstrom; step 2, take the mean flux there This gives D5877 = 3.58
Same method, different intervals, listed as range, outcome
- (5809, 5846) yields 3.98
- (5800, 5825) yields 4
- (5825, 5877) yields 3.86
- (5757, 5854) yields 3.89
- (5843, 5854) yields 3.88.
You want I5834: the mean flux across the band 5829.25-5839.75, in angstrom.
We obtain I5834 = 3.85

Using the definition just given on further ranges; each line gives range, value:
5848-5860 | 3.57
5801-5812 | 4.05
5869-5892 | 3.7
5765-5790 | 3.62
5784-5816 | 4.02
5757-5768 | 3.8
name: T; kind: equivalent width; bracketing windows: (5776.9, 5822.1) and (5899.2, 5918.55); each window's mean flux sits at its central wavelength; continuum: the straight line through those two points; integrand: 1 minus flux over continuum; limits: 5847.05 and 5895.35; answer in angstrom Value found 2.0 angstrom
